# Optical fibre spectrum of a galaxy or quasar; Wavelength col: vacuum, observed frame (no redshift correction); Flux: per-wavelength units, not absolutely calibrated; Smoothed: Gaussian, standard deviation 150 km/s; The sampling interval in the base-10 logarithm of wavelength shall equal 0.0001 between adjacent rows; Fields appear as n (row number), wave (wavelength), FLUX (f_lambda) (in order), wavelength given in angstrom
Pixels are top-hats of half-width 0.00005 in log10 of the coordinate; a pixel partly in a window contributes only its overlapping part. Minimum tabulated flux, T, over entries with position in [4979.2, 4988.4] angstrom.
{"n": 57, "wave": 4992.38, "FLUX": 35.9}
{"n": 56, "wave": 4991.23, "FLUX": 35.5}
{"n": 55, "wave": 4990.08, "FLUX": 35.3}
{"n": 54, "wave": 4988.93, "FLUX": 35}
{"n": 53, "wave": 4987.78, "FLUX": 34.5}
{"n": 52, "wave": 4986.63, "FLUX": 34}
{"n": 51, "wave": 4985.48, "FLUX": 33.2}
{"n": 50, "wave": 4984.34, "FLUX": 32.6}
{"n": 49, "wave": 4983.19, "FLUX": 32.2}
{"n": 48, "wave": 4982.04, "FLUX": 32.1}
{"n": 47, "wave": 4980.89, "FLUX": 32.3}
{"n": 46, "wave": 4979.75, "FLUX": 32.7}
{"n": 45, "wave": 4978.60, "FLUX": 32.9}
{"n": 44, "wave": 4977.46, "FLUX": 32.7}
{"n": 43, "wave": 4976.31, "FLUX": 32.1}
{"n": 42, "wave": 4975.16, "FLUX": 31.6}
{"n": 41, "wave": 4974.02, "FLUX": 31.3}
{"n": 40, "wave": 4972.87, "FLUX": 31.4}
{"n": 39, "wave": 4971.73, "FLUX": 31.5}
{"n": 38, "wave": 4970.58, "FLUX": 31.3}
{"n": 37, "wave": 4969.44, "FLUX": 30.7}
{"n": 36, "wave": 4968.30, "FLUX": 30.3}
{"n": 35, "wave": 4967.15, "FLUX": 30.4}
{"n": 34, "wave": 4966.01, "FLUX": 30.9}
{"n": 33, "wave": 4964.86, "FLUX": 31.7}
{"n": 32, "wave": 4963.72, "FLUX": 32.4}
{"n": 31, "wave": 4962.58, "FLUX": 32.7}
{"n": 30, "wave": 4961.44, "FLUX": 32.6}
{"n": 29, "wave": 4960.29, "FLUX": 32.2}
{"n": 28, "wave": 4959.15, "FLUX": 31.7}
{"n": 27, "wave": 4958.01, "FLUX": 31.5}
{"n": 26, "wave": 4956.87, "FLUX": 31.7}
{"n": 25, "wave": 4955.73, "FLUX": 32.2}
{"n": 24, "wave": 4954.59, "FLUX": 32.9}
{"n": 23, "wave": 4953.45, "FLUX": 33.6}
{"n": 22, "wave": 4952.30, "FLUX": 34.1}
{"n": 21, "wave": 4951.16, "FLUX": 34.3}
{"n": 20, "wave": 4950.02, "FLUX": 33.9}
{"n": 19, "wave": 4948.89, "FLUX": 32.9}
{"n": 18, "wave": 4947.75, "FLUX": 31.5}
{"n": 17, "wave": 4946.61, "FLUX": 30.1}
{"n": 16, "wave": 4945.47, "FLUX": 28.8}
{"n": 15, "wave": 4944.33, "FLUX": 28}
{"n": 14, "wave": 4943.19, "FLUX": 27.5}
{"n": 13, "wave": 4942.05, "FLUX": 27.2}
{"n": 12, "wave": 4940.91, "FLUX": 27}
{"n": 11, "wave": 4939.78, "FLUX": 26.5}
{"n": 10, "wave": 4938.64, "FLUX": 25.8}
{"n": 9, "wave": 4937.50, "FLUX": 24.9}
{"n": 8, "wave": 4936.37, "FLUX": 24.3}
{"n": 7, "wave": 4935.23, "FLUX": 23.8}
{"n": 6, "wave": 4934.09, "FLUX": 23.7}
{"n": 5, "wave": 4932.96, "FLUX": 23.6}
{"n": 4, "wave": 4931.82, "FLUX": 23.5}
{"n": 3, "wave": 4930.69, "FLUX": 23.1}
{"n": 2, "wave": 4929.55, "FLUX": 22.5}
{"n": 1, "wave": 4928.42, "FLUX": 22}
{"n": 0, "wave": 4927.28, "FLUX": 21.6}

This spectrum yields 32.1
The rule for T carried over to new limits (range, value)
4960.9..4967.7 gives 30.4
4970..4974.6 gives 31.3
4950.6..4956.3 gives 32.2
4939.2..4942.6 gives 26.5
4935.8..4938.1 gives 24.3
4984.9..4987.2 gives 33.2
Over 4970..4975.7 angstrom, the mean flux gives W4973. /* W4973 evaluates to 31.4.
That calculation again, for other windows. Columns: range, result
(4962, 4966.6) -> 32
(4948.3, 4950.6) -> 33.5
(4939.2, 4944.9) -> 27.2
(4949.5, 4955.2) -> 33.7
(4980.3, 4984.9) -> 32.3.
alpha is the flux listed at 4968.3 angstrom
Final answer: 30.3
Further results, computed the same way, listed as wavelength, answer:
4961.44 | 32.6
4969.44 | 30.7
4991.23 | 35.5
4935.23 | 23.8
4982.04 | 32.1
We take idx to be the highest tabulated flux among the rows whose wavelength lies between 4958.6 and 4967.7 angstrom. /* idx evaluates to 32.7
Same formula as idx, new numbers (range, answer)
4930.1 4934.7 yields 23.7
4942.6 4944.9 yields 28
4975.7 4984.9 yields 32.9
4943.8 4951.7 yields 34.3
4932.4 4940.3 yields 26.5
